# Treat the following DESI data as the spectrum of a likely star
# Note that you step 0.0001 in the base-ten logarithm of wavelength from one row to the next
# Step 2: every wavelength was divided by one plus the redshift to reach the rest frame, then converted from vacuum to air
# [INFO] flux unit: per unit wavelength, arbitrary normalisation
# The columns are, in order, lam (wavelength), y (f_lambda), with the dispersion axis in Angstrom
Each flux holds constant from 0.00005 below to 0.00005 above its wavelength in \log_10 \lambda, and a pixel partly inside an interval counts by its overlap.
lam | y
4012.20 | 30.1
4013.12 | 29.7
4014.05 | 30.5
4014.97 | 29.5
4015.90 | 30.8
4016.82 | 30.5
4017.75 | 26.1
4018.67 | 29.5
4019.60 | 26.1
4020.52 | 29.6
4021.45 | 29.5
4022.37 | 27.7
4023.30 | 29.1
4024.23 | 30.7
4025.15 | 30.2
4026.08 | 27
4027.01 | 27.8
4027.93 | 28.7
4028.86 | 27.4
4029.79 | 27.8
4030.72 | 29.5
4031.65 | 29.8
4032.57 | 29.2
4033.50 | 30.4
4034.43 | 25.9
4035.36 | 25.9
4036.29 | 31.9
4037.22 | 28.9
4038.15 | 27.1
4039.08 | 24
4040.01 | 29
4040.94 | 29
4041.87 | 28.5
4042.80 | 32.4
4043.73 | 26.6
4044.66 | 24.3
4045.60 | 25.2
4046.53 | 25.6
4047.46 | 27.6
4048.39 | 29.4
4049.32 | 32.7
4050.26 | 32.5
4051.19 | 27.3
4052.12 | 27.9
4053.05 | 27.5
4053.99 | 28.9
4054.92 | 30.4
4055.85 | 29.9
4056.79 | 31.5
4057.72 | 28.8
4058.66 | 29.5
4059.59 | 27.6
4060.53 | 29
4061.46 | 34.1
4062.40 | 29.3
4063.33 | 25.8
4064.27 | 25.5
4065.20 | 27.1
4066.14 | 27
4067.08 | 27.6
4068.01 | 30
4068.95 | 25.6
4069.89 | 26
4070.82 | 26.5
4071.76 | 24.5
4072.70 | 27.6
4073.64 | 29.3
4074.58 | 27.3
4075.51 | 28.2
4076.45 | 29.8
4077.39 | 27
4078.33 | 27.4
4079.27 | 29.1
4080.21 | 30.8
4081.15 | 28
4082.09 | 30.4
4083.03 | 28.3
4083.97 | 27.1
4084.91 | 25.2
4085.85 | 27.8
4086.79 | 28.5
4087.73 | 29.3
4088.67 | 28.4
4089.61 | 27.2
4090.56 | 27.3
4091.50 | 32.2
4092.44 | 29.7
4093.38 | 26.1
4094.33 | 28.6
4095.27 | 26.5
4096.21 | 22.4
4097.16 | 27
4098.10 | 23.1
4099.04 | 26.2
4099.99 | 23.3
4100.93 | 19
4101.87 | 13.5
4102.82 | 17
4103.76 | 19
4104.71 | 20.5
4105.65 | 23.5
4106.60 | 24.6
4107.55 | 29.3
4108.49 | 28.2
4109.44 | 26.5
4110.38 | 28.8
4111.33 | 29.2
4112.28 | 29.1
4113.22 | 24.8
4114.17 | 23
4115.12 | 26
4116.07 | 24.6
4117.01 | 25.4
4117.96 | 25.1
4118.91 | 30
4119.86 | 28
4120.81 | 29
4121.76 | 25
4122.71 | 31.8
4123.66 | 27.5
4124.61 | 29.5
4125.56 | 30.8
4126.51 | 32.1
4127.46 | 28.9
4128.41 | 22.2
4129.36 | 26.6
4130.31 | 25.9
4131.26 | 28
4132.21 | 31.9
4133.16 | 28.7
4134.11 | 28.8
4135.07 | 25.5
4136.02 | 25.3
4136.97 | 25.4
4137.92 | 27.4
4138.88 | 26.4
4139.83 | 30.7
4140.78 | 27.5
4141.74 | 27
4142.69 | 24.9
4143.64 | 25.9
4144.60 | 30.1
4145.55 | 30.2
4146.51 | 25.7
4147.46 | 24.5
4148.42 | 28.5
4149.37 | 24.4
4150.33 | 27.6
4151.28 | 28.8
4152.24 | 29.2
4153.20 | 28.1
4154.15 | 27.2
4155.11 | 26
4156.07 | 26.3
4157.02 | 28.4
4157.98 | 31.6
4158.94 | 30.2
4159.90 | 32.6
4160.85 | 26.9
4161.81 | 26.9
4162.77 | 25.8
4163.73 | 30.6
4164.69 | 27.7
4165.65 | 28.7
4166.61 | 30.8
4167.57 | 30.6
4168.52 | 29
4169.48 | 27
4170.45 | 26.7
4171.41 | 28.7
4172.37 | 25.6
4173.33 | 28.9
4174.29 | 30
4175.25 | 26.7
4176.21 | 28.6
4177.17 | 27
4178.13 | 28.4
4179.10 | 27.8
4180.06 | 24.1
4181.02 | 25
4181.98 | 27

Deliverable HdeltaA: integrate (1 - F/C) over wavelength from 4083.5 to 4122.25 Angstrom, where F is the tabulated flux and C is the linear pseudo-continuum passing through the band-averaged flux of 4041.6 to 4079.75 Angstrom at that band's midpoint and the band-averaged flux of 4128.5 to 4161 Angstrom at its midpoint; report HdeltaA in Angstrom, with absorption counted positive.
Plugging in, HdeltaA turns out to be 3.1 Angstrom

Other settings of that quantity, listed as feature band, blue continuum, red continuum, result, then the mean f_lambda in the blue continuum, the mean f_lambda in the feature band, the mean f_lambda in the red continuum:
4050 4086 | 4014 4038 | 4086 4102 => -1.5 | 28.8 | 28.3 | 26.1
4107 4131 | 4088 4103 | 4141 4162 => -1.2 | 25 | 27.5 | 27.8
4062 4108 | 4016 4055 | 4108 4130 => 2.6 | 28.5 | 26.3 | 27.5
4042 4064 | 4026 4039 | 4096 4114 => -1.4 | 28.3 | 28.8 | 24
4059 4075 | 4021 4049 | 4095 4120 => -0.6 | 28.2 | 27.6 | 24.5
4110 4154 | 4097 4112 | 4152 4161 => -2.0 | 23.7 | 27.5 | 28.7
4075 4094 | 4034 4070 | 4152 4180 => -0.1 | 28.3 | 28.4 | 28.3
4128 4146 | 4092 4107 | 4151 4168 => -0.5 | 23.1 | 27.3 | 28.7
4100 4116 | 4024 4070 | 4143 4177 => 2.5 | 28.4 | 23.9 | 28.1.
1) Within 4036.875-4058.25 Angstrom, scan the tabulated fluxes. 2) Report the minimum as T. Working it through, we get 24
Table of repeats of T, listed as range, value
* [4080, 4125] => 13.5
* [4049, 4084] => 24.5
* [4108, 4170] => 22.2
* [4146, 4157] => 24.4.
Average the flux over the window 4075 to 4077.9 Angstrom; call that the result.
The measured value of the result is 28.3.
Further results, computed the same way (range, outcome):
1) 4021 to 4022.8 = 28.7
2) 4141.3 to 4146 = 27.6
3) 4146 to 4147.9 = 25.2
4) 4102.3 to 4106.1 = 19.9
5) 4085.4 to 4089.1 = 28.5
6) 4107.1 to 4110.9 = 28.2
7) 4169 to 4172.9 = 27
